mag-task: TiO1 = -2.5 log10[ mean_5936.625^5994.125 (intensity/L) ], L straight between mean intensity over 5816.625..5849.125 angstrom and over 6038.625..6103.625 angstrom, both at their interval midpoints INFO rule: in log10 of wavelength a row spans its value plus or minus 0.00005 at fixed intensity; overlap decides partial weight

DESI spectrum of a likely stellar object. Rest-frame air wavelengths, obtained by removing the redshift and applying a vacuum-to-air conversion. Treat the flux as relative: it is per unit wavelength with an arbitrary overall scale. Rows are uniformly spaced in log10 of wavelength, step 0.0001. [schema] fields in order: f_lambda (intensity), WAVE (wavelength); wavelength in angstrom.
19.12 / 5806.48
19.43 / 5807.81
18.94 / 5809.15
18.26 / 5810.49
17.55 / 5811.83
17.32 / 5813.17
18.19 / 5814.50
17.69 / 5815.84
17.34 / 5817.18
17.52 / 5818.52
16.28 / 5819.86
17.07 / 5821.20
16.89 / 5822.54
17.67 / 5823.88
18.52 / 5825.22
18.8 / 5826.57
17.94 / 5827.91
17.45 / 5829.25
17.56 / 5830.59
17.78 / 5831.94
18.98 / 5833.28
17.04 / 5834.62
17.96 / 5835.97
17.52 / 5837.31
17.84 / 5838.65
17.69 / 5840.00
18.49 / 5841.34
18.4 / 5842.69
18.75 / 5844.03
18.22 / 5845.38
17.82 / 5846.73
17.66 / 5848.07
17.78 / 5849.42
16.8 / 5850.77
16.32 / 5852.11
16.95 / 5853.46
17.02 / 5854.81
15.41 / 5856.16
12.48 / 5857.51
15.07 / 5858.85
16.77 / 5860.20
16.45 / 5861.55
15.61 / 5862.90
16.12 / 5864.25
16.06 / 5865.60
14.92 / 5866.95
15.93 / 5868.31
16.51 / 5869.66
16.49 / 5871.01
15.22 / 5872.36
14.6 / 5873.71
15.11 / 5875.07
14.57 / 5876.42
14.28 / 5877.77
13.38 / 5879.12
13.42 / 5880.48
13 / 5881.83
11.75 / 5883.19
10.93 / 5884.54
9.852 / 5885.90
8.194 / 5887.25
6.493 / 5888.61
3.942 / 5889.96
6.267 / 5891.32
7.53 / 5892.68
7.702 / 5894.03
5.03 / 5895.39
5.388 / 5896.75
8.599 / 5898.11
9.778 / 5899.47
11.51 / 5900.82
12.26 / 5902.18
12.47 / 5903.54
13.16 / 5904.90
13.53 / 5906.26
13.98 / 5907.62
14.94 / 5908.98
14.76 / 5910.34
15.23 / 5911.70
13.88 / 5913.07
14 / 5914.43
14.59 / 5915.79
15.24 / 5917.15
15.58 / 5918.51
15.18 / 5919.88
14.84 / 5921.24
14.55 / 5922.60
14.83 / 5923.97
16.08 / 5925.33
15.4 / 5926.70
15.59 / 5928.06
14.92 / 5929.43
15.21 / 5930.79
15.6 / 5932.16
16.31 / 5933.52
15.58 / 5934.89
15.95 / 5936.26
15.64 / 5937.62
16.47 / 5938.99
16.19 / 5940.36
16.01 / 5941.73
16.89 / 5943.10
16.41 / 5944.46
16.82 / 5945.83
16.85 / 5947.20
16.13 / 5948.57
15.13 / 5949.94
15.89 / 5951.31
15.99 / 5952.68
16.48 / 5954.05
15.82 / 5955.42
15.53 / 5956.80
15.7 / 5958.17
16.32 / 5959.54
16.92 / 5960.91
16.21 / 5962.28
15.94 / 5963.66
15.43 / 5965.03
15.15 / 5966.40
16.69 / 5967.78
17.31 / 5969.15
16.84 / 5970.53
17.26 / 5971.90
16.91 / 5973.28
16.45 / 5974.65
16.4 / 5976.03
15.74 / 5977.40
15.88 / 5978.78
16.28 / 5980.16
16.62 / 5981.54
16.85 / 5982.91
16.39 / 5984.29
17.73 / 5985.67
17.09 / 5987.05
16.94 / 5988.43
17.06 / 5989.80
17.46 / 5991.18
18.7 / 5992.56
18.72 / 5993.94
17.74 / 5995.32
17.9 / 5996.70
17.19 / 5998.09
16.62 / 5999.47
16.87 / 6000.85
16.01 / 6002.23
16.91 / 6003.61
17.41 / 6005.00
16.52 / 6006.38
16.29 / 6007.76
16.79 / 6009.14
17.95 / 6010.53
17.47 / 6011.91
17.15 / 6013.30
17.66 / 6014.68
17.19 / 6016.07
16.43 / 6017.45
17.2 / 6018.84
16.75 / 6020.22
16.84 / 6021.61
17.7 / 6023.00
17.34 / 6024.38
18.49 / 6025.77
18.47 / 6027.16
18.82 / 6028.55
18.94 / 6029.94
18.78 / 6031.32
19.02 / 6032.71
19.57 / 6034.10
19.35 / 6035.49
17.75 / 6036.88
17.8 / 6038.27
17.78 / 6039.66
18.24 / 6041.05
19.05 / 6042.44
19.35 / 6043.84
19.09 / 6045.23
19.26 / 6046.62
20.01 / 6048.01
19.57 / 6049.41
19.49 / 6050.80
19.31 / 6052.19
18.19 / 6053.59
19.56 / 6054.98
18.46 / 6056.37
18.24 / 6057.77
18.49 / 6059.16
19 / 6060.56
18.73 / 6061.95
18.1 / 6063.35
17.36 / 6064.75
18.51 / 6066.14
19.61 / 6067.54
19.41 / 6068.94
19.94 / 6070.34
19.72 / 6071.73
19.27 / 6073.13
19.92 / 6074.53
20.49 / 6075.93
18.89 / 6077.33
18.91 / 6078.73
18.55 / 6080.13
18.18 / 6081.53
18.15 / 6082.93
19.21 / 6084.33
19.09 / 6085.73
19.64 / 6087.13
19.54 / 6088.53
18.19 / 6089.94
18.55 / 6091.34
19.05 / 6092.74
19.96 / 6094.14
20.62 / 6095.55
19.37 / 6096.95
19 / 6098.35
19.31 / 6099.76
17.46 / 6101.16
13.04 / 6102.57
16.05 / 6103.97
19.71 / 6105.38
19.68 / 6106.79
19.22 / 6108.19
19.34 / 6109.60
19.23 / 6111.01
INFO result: 0.12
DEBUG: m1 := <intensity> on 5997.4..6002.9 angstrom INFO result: 16.7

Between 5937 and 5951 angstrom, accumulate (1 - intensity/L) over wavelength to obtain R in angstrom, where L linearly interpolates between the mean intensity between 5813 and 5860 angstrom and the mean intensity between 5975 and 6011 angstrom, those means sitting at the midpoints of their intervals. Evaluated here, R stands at 0.7 angstrom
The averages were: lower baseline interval 17.4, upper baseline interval 17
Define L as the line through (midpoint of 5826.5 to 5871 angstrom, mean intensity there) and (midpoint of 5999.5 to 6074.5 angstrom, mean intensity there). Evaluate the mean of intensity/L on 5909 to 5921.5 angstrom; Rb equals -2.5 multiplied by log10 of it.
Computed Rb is 0.18 mag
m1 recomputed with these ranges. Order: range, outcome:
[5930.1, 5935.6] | 15.7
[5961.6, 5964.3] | 16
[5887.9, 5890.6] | 5.27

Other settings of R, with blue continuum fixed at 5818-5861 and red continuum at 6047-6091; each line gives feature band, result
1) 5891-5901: 5.72 angstrom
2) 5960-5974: 1.38 angstrom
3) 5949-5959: 1.30 angstrom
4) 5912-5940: 4.18 angstrom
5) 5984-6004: 1.25 angstrom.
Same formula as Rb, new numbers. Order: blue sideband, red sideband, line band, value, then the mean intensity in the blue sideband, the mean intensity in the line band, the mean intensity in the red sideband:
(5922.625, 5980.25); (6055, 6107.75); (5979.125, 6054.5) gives -0.023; 16.1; 17.8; 18.8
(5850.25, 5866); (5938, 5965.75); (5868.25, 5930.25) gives 0.261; 15.9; 12.6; 16.1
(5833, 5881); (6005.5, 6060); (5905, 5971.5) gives 0.106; 16.4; 15.6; 18.2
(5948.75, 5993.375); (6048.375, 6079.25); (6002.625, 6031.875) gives 0.019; 16.5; 17.5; 19.1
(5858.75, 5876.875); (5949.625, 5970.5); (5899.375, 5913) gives 0.188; 15.7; 13.3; 16.1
